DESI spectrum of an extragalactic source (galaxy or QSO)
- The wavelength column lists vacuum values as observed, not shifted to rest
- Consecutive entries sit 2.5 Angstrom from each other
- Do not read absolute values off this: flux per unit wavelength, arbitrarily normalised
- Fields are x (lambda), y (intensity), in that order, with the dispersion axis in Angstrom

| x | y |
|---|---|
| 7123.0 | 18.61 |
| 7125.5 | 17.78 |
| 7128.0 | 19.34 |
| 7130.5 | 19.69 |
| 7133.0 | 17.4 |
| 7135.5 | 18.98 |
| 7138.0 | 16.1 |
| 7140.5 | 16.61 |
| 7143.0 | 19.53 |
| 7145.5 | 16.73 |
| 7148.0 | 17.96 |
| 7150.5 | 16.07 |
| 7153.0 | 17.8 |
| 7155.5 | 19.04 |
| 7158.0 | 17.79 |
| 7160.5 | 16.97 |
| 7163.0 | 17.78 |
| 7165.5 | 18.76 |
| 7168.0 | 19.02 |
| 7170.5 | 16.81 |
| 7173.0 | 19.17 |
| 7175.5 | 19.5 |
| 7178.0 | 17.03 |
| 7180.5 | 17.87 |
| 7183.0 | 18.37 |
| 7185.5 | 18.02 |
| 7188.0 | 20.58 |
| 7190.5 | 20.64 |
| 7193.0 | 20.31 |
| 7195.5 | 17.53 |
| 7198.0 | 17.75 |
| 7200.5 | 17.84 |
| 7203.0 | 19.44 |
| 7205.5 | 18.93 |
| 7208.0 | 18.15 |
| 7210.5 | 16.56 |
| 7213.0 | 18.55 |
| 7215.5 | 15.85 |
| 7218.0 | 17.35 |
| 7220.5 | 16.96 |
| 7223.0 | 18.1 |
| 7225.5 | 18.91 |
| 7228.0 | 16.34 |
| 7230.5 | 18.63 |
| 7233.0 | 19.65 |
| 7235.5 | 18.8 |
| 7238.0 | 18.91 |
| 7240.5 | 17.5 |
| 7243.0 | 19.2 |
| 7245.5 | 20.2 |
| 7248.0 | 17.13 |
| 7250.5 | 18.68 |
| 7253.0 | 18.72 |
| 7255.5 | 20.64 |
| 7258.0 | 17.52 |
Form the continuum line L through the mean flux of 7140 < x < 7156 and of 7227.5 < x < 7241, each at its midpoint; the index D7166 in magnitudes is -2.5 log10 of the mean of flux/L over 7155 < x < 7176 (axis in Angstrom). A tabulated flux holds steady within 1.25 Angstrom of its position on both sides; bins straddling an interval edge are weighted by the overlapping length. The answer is -0.025 mag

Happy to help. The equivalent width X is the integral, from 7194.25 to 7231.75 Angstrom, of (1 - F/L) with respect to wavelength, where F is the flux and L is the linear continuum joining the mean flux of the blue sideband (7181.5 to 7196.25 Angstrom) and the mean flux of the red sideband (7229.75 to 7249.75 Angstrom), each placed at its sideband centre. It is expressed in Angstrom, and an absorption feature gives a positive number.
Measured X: 2.4 Angstrom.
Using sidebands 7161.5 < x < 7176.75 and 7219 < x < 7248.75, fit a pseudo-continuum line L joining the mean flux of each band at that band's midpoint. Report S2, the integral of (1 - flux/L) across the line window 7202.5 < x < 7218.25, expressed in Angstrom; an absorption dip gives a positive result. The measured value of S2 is 0.5 Angstrom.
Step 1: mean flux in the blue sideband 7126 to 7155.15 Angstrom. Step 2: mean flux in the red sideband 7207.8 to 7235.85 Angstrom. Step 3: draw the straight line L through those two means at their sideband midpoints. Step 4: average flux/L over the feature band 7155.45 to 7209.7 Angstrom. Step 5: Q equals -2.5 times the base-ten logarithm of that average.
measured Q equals -0.040 mag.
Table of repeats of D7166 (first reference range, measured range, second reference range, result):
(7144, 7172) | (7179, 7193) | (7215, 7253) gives -0.07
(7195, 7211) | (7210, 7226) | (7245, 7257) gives 0.06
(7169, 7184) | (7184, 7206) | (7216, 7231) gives -0.06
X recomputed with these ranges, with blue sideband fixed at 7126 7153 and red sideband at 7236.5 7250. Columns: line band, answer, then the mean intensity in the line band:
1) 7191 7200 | -0.20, 18.6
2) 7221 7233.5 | 0.21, 18.2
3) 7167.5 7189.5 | -0.45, 18.5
